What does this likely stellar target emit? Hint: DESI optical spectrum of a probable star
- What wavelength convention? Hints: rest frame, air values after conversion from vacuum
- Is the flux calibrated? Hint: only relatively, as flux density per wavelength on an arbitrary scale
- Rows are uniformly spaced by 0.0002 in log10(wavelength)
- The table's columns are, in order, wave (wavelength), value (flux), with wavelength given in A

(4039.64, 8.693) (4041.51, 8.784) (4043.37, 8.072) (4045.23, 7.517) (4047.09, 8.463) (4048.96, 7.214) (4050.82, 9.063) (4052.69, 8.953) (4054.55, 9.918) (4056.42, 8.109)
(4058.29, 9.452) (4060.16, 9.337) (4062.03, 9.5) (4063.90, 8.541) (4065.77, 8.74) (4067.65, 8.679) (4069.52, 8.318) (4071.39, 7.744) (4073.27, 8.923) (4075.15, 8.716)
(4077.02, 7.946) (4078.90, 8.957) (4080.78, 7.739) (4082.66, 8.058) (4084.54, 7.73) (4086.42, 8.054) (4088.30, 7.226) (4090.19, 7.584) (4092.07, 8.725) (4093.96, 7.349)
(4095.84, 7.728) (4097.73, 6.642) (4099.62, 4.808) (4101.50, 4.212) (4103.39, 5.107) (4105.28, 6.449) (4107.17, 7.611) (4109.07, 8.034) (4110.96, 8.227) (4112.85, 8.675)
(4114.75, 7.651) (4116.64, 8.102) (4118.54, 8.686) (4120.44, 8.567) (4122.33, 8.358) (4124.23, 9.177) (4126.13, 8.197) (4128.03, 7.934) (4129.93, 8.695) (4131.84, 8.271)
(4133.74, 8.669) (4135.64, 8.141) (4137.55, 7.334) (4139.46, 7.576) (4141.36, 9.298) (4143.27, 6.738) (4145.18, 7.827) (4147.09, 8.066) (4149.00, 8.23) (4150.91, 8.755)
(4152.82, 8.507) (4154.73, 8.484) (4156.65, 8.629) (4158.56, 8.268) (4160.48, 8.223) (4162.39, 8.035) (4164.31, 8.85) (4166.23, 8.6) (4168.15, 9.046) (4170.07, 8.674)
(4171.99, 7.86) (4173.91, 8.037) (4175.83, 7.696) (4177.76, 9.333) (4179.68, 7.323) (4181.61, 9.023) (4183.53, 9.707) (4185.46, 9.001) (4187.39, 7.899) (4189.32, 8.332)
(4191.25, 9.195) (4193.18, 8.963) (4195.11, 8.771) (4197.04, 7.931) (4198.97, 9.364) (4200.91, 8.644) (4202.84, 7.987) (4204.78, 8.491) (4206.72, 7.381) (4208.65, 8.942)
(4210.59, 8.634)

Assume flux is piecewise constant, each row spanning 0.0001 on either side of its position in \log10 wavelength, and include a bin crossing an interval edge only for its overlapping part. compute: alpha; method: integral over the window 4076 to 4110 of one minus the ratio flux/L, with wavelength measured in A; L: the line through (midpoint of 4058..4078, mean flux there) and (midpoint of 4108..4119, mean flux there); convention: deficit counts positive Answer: 4.9 A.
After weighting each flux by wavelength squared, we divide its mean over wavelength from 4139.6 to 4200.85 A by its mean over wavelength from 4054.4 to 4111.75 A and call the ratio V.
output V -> 1.1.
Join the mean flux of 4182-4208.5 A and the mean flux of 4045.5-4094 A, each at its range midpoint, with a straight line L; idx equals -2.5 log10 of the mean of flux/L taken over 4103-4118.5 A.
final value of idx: 0.12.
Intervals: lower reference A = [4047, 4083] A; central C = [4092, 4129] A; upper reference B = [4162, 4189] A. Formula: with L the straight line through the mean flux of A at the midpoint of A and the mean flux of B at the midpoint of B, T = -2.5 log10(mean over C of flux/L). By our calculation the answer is 0.15 mag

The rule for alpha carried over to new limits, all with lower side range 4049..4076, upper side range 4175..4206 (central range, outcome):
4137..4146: 0.9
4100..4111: 3.0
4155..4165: 0.3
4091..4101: 2.1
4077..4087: 0.8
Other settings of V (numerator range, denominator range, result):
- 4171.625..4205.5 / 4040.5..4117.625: 1.13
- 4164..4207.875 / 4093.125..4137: 1.16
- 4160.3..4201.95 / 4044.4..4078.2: 1.05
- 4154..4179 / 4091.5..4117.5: 1.23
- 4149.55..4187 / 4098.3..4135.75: 1.14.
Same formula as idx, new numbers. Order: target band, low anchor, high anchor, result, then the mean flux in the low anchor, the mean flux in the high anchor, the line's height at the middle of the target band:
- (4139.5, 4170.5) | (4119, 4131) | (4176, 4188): 0.029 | 8.49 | 8.67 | 8.58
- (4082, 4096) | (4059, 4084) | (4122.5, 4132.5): 0.094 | 8.55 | 8.45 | 8.52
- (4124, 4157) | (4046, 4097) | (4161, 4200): 0.037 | 8.39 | 8.58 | 8.51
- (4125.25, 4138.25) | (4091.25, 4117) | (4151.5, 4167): -0.059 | 7.06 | 8.46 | 7.76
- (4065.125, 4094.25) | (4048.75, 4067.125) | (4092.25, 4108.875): -0.071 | 8.94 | 6.43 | 7.66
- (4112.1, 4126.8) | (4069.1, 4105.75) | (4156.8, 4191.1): -0.084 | 7.4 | 8.49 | 7.8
